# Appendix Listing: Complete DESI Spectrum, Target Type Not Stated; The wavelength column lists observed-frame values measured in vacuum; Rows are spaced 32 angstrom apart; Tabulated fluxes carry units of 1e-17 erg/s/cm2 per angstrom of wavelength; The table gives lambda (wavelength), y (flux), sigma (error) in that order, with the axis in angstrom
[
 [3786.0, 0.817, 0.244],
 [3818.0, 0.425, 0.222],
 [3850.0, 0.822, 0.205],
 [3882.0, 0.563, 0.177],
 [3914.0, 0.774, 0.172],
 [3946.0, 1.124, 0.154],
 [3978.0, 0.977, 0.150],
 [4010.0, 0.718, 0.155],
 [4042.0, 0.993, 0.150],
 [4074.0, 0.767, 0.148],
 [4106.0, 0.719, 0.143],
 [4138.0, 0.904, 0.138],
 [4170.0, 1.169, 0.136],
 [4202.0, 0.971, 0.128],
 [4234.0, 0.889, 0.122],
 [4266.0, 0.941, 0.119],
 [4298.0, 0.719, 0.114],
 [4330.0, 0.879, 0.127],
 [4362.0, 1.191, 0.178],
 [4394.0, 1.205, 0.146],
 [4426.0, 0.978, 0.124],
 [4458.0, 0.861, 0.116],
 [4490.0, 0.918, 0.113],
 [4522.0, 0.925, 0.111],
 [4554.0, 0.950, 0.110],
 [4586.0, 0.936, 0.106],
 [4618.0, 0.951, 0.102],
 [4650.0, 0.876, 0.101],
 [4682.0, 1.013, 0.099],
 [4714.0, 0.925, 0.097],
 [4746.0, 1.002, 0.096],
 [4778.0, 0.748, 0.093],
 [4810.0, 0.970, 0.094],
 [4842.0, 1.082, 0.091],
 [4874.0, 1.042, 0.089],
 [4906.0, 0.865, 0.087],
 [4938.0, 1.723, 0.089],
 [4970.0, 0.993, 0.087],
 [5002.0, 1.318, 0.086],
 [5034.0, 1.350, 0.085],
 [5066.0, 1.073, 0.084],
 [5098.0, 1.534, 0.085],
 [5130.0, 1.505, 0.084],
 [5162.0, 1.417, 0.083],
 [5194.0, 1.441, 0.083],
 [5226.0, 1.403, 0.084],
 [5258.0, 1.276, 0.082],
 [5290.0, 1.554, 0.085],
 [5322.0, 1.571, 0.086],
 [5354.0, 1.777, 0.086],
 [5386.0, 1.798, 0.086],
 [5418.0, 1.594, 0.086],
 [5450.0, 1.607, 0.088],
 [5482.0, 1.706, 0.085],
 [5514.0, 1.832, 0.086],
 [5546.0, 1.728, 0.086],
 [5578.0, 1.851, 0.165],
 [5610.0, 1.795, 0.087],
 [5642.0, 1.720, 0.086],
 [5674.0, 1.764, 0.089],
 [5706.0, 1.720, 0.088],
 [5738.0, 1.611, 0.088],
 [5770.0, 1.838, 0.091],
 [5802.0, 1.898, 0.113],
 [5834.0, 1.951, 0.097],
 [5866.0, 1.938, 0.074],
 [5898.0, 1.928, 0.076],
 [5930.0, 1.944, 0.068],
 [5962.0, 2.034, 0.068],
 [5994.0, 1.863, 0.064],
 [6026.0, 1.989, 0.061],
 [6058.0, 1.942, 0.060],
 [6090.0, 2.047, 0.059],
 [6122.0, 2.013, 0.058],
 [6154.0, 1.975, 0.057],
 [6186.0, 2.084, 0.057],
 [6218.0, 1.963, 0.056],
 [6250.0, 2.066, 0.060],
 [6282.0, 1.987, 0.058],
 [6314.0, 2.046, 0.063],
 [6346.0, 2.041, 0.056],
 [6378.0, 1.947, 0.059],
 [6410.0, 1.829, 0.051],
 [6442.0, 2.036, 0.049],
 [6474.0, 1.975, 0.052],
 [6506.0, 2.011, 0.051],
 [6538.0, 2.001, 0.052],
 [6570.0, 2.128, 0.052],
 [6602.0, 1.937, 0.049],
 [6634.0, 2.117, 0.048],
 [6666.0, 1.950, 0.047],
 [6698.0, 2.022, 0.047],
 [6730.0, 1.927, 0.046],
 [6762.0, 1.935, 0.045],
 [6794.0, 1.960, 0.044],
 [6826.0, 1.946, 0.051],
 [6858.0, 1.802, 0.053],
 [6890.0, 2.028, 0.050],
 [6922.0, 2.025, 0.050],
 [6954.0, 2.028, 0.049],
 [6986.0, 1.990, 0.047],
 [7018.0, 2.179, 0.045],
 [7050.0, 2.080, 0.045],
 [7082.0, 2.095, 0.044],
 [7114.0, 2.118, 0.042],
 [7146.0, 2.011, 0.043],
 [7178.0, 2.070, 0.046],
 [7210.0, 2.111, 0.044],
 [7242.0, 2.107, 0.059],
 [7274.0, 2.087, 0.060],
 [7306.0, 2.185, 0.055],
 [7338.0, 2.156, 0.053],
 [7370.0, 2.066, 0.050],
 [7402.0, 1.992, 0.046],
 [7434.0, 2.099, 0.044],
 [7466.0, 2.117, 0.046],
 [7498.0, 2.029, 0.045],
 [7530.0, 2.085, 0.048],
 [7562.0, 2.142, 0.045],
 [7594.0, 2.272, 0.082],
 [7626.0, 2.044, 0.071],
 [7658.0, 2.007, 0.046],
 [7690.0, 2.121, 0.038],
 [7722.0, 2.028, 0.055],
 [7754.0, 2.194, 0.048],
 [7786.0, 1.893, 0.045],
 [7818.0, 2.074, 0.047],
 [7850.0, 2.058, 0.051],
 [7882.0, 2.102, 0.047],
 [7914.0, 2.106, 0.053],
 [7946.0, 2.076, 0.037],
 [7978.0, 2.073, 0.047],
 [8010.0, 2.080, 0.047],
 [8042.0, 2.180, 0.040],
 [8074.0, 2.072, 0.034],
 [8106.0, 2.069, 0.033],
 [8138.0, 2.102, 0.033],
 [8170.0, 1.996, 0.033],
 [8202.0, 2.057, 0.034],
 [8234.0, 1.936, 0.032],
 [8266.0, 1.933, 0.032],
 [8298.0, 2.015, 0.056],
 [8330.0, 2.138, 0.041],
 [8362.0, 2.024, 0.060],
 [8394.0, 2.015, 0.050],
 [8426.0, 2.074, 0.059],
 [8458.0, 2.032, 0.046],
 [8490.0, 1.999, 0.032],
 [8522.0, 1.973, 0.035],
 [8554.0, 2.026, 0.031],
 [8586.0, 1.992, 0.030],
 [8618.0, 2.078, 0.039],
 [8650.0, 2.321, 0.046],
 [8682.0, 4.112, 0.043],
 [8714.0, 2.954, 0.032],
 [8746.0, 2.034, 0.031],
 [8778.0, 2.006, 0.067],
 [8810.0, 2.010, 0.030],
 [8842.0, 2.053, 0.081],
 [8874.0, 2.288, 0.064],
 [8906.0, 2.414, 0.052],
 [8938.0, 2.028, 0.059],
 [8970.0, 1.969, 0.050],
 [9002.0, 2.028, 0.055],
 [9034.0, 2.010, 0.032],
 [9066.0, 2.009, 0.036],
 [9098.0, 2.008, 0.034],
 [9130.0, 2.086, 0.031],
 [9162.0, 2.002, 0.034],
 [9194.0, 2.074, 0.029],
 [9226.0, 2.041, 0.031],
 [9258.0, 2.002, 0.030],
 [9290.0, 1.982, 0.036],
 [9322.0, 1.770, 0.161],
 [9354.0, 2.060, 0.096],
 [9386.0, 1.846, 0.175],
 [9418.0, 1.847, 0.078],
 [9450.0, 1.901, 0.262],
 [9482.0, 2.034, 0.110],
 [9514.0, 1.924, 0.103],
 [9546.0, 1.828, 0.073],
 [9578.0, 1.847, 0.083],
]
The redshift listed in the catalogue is 0.323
